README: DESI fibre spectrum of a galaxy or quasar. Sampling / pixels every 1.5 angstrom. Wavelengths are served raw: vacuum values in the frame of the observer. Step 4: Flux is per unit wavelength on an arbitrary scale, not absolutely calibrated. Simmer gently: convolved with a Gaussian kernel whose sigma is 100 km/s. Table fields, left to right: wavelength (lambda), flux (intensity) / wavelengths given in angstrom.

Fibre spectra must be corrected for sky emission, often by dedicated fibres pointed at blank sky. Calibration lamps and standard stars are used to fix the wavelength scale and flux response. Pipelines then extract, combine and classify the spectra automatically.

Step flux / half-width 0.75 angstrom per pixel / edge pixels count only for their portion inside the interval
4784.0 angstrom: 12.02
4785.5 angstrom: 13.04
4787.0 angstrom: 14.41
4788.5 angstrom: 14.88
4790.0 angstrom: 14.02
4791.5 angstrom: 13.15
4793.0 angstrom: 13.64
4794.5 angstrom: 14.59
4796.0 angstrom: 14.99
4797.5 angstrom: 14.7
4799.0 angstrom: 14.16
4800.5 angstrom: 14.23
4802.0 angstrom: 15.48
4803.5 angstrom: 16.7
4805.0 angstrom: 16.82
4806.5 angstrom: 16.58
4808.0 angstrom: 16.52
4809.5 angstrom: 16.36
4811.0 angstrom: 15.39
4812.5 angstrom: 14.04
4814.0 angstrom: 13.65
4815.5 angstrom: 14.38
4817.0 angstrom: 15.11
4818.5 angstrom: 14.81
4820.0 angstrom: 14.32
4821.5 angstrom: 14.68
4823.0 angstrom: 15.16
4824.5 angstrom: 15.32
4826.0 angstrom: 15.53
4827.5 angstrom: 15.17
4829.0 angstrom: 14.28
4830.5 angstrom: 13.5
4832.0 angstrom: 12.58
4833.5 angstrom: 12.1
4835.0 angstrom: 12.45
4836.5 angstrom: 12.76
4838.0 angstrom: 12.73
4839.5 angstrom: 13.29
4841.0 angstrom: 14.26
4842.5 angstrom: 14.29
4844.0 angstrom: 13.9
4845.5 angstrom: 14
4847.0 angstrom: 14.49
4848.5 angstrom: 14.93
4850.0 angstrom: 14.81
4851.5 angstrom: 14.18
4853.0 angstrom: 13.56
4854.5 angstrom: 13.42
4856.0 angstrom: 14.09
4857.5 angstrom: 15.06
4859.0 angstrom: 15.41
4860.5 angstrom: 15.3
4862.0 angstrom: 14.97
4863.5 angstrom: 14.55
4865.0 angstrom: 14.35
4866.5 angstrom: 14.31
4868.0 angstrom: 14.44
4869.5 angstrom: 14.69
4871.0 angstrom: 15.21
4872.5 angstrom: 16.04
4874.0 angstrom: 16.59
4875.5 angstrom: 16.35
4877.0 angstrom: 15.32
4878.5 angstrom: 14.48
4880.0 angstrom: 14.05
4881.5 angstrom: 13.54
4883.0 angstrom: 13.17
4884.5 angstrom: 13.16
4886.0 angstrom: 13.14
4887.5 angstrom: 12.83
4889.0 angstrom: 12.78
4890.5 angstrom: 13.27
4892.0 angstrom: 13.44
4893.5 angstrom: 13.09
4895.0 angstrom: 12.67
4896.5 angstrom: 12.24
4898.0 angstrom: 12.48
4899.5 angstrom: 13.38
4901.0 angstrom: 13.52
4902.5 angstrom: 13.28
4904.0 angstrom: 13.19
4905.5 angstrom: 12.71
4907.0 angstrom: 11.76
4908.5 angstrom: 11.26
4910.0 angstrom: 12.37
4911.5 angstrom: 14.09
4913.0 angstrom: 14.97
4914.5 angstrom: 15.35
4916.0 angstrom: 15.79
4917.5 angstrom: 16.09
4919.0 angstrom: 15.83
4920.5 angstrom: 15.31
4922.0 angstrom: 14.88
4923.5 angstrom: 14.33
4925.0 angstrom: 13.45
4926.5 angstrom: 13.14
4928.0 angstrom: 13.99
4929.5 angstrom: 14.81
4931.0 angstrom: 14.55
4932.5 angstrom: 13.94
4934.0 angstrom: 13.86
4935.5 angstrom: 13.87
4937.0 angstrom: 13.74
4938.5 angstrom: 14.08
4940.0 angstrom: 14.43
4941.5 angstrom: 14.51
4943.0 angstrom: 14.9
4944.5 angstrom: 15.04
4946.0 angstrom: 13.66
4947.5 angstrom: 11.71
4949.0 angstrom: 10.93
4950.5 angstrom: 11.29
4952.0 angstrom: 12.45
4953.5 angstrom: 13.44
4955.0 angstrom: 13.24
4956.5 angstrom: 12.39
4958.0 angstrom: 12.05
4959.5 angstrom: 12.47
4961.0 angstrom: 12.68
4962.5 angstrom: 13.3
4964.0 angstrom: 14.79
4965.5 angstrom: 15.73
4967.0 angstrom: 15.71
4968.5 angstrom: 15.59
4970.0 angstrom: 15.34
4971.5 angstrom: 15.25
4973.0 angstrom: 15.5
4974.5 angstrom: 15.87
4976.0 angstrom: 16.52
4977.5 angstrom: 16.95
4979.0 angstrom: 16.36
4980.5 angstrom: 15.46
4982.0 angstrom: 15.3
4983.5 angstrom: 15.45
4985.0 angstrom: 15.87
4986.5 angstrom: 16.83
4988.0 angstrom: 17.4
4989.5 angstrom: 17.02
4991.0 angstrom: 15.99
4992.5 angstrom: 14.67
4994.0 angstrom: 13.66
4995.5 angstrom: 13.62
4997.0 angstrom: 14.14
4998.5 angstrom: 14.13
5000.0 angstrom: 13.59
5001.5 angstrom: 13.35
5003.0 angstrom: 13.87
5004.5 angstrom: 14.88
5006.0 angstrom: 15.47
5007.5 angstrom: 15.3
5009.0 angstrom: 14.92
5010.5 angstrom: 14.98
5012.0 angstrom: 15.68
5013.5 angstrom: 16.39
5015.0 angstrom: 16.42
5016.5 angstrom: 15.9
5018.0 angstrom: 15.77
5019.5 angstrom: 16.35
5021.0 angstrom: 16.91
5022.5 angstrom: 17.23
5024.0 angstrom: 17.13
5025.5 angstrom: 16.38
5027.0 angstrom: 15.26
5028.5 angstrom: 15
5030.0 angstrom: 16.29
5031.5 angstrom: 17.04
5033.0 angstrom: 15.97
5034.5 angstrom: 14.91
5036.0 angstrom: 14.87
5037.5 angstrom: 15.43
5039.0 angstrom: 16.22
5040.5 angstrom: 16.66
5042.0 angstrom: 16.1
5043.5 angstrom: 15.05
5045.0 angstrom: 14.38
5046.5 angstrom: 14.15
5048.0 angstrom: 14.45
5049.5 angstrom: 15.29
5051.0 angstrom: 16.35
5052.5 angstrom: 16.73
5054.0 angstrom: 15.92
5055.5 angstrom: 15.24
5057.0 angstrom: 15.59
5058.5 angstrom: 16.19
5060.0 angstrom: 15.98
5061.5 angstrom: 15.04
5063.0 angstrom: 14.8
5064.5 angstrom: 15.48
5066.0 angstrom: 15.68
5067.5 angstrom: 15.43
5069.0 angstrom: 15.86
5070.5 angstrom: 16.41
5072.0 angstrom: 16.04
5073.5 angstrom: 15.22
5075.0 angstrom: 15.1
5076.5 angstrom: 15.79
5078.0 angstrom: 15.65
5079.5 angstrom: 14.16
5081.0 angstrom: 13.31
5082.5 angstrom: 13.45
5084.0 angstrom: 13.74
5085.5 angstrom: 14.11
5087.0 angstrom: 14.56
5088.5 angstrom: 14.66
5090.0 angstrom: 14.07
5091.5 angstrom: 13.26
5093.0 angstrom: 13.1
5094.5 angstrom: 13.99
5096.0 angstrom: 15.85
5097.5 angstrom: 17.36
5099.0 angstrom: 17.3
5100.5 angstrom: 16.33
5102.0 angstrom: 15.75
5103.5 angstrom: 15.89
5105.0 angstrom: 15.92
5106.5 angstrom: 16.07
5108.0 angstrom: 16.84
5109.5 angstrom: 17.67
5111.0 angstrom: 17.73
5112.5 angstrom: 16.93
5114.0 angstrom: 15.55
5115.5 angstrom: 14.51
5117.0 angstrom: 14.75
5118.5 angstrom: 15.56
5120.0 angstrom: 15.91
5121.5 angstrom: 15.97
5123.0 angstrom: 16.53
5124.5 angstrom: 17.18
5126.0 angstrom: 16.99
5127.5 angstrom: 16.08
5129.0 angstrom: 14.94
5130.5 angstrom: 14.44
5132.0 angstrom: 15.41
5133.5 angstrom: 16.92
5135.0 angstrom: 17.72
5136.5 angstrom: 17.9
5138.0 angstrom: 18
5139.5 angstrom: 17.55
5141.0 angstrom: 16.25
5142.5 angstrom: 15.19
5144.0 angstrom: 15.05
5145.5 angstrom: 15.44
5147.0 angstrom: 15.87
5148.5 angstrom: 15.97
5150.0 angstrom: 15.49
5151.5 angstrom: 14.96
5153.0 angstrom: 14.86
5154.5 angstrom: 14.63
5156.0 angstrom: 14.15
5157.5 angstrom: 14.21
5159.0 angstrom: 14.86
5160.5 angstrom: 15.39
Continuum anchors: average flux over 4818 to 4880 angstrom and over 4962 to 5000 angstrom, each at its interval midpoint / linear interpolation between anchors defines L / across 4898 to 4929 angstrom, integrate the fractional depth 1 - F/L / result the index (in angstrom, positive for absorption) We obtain 2.1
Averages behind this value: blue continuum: 14.4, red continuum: 15.4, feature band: 13.9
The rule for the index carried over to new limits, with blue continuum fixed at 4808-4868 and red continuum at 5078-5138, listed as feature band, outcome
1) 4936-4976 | 2.7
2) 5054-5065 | -0.1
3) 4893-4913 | 2.4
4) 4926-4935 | 0.4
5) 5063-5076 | -0.1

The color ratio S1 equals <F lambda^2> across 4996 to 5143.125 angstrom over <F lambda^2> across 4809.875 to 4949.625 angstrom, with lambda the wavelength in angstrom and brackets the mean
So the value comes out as 1.20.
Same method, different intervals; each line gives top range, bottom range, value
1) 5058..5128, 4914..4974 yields 1.17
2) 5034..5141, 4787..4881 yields 1.19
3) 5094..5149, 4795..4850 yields 1.26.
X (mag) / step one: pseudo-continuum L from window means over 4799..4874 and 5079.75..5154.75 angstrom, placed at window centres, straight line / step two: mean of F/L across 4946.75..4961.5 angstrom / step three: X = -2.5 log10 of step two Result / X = 0.222 mag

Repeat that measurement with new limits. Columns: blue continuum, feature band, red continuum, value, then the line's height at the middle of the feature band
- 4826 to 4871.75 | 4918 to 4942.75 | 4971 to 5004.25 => 0.04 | 14.8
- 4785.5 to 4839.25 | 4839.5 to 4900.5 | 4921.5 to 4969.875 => 0.00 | 14.2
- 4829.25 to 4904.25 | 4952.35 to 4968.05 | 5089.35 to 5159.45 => 0.08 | 14.6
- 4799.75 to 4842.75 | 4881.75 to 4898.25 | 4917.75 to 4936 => 0.12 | 14.4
